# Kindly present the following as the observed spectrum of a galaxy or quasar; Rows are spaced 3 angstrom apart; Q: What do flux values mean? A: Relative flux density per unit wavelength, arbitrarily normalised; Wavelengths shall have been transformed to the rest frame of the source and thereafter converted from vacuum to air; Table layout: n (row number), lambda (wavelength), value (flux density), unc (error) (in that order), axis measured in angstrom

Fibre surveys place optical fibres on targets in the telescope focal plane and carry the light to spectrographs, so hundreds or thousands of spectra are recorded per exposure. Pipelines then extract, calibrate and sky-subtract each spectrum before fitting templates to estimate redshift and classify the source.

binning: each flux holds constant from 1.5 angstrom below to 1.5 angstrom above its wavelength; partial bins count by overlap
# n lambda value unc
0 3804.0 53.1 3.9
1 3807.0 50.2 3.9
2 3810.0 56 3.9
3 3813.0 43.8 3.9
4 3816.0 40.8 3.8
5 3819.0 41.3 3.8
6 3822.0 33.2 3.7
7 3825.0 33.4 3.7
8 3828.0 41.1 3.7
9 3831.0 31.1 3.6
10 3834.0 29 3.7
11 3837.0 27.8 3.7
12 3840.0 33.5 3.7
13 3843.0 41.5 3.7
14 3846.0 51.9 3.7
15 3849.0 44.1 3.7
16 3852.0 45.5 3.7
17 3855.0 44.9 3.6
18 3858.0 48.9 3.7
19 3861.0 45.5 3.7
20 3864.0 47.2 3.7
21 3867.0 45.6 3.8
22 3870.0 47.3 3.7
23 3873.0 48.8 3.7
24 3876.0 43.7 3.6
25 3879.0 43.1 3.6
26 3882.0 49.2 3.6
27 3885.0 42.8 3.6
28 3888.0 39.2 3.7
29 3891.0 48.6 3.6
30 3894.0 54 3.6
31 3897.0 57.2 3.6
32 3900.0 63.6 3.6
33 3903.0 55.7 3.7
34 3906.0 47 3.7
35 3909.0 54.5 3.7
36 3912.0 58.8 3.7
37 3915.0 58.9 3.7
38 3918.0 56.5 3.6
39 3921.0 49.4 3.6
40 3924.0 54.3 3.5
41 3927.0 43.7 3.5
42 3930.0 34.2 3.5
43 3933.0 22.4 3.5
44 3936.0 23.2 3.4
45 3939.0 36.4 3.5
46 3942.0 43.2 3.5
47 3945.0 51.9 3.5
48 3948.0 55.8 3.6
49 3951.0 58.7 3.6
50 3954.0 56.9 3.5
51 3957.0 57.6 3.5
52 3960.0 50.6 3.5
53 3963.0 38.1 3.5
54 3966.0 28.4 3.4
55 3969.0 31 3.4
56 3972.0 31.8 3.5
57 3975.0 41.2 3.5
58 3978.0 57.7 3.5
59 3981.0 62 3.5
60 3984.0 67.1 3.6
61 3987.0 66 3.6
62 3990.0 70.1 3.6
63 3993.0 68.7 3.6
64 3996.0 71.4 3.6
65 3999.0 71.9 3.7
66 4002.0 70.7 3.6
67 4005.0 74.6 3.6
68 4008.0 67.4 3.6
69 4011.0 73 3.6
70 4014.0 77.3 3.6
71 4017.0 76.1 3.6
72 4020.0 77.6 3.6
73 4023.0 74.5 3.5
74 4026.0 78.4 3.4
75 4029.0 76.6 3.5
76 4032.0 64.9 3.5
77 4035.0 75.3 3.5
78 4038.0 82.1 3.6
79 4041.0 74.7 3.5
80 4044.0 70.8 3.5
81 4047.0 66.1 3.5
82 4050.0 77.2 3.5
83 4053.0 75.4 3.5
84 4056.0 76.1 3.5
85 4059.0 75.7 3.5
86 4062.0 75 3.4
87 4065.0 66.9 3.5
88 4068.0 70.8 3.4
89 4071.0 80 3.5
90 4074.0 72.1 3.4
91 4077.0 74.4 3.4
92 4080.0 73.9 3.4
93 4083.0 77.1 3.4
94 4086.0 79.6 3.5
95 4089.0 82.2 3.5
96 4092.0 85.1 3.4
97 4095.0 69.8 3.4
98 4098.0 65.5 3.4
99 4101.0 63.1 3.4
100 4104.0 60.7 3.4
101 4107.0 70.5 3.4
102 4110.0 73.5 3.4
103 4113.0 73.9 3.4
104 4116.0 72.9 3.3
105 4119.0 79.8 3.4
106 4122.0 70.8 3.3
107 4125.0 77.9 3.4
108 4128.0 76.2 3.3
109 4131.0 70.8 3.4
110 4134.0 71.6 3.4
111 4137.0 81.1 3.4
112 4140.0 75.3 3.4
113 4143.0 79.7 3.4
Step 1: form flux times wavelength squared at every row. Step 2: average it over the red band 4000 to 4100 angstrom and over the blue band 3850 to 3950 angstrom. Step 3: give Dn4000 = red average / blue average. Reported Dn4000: 1.7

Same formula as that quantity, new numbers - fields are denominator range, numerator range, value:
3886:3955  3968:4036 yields 1.42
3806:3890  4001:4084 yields 1.92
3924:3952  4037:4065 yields 1.89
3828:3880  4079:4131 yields 1.97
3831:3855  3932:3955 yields 1.18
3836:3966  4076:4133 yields 1.74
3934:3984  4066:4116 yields 1.71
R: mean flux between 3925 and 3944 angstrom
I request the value 34.9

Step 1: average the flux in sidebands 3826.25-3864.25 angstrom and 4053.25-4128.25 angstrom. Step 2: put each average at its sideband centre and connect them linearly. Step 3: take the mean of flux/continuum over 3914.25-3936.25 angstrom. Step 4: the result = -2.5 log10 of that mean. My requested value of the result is 0.18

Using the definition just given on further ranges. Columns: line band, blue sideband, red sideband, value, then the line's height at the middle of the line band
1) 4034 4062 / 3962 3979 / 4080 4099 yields -0.19 mag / 63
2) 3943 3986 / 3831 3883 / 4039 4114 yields 0.17 mag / 57.8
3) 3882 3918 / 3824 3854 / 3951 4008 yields -0.14 mag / 46.2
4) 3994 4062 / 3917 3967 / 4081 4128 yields -0.23 mag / 60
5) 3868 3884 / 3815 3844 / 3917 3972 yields -0.20 mag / 38.5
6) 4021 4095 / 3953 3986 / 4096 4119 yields -0.22 mag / 61.6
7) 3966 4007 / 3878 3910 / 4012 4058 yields 0.13 mag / 66.5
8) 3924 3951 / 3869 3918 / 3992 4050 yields 0.40 mag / 58.7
